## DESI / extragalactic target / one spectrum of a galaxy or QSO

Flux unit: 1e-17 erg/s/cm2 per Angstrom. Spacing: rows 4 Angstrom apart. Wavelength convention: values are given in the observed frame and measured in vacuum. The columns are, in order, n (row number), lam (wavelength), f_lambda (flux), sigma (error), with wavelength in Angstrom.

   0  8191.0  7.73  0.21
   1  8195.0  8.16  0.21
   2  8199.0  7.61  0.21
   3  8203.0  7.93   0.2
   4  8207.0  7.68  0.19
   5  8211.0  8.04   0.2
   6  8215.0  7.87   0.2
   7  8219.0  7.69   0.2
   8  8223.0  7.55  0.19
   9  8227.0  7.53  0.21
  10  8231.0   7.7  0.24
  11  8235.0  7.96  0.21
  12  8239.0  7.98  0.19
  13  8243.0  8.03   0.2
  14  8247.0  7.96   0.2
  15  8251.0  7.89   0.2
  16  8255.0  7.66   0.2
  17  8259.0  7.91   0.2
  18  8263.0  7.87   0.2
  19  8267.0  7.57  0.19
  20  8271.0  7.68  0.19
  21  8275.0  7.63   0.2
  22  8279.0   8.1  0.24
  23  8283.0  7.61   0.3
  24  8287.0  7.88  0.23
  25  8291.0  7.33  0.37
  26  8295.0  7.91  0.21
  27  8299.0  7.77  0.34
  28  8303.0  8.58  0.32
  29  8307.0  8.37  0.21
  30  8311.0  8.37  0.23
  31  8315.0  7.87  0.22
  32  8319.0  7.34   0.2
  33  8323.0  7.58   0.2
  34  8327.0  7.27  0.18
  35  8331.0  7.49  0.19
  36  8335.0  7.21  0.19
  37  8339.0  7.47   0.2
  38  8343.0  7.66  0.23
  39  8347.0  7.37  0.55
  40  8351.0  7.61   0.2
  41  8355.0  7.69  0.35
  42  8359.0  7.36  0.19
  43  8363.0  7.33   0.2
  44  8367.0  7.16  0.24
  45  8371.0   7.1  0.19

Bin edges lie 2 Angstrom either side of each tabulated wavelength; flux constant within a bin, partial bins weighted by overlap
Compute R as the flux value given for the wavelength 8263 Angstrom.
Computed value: 7.87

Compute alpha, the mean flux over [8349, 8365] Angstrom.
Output 7.5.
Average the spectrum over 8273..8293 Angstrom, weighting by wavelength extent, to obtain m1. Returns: 7.71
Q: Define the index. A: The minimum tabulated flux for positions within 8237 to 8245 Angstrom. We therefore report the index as 7.98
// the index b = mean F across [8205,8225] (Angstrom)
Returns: 7.77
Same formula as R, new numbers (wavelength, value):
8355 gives 7.69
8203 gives 7.93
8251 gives 7.89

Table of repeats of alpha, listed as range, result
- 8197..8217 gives 7.83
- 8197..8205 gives 7.77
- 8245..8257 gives 7.84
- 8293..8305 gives 8.09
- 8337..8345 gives 7.56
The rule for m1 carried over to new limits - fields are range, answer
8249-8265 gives 7.83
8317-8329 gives 7.4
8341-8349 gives 7.52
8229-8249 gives 7.93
